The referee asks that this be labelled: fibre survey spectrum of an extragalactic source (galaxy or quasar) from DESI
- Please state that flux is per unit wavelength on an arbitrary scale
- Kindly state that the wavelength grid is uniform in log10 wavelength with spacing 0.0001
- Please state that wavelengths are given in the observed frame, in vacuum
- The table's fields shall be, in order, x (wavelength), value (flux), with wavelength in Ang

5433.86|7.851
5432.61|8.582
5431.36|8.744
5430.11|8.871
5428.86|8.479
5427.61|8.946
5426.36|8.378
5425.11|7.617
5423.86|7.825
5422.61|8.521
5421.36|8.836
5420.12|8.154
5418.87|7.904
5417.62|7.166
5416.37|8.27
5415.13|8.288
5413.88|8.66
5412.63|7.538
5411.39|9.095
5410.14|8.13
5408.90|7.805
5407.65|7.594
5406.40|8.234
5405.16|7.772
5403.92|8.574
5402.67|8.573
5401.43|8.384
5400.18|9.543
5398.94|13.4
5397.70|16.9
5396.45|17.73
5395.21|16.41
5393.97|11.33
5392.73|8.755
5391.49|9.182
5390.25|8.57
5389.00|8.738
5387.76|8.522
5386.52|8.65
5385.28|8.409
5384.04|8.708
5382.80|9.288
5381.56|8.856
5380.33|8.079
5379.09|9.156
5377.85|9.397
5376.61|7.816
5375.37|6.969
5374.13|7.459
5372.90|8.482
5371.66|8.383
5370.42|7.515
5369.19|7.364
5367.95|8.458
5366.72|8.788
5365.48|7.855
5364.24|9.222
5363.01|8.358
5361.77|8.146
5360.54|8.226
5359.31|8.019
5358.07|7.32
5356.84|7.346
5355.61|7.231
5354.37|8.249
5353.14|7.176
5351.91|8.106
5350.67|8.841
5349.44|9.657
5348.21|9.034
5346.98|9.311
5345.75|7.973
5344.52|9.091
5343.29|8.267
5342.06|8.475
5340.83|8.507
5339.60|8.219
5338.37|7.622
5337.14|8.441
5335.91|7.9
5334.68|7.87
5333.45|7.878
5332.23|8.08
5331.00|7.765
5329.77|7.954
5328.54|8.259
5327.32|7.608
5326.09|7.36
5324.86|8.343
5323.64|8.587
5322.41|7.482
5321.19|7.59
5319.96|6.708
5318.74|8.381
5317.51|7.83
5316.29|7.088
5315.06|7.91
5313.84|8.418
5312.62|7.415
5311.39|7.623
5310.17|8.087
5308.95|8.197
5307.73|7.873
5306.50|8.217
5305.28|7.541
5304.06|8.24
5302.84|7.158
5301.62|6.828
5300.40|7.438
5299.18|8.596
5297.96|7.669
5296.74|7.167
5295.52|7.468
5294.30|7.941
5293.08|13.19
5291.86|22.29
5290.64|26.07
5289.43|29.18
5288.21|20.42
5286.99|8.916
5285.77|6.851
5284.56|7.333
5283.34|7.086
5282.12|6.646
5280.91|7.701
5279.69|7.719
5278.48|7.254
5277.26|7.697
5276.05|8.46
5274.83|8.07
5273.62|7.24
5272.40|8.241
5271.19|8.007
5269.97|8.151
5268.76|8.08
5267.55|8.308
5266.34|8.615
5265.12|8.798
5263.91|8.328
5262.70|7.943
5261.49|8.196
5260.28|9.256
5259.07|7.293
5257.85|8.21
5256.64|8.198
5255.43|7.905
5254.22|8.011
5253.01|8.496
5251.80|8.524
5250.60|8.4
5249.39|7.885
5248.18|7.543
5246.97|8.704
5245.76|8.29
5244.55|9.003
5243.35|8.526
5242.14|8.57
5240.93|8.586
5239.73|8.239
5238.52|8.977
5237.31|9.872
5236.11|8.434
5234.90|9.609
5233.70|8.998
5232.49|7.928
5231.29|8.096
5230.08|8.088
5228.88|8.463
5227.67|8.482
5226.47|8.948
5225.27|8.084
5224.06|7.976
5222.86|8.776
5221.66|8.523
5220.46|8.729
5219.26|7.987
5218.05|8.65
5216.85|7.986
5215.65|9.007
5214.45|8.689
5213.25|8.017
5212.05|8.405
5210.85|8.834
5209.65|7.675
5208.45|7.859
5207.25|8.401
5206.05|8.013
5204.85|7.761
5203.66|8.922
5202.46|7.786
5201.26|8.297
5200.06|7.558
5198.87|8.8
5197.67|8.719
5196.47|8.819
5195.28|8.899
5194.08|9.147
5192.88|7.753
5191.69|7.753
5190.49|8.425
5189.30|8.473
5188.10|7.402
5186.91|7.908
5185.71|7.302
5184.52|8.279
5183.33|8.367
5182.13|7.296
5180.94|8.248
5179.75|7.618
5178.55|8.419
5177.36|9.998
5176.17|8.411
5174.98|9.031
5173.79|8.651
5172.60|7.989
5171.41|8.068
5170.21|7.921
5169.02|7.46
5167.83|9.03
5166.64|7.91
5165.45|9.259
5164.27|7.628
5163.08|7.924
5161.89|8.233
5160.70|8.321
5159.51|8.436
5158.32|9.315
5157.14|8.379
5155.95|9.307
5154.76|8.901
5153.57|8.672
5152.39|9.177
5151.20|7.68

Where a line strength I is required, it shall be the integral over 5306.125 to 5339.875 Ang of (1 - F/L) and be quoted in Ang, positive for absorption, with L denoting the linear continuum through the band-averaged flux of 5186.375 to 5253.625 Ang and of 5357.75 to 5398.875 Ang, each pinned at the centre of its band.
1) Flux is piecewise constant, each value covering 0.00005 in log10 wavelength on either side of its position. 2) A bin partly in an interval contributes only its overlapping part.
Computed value 4.2 Ang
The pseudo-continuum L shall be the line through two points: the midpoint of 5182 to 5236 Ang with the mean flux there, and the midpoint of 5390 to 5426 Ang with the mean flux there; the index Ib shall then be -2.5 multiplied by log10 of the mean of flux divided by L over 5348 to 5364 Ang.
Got 0.13 mag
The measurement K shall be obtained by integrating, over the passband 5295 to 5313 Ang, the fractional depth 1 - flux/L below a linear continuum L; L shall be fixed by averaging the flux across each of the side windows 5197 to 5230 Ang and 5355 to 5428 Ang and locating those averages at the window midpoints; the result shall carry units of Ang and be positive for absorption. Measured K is 1.89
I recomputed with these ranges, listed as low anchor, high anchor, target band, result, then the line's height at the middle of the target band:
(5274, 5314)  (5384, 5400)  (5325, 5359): 7.8 Ang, 10.6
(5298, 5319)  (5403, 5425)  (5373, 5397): -4.4 Ang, 8.04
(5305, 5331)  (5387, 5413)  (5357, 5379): 2.6 Ang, 9.19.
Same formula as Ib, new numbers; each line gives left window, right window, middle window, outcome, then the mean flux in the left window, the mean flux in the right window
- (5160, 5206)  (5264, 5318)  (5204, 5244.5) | 0.029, 8.26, 9.43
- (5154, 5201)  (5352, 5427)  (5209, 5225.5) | 0.006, 8.34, 8.82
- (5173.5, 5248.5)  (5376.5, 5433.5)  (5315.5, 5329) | 0.145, 8.4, 9.19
